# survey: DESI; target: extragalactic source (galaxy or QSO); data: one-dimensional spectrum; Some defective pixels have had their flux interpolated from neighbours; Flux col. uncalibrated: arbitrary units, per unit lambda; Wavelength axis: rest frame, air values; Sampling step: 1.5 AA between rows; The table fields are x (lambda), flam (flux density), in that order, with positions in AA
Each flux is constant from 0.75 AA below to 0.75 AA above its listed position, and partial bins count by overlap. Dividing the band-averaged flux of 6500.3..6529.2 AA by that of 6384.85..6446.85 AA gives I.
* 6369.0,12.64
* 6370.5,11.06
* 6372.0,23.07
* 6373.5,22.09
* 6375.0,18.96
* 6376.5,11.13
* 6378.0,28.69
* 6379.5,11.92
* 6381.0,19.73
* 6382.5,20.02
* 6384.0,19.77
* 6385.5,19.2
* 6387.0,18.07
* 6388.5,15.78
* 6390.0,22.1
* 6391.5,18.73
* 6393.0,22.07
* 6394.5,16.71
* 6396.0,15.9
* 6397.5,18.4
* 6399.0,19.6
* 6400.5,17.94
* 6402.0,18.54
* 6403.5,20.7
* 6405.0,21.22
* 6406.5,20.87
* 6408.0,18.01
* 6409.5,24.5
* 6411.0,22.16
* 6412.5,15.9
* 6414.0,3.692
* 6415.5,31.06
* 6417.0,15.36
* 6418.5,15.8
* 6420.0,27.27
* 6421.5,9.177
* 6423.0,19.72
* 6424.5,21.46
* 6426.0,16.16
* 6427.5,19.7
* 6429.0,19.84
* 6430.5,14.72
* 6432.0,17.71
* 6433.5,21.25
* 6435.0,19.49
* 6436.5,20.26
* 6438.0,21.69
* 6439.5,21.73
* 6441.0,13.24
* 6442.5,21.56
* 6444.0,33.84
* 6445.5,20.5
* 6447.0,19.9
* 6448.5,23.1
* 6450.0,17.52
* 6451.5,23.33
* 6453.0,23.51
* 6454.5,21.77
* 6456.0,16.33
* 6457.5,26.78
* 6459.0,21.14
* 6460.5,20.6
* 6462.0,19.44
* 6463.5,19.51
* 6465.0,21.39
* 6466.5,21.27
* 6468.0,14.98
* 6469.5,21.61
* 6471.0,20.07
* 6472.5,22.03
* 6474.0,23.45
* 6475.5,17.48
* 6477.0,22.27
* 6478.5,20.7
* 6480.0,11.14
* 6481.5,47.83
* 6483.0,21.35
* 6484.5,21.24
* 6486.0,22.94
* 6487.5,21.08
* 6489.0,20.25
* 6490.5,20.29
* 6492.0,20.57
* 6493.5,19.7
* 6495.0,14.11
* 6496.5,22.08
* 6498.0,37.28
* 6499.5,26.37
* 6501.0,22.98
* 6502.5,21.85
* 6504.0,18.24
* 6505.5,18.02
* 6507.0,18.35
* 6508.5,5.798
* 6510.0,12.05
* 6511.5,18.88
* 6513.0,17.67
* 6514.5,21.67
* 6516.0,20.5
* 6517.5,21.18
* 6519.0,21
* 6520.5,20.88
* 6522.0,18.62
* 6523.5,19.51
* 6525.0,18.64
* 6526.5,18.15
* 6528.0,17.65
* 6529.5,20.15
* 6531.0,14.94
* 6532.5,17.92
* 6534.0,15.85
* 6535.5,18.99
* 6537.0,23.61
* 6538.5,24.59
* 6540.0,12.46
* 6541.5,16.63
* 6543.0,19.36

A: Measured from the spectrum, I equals 0.96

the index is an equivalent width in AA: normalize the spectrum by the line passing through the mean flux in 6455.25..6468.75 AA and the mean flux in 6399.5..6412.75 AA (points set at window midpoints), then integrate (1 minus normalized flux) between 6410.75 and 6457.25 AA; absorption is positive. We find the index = 1.1 AA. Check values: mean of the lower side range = 20.1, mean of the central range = 19.7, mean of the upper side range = 20.2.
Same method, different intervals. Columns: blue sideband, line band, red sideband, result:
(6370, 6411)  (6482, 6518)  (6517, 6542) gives -2.7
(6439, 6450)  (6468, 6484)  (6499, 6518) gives -1.8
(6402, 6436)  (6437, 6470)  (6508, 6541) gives -4.3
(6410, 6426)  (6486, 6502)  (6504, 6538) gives -3.7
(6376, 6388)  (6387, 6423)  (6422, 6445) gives 0.9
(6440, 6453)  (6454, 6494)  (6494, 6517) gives -1.2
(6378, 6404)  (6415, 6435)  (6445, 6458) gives 1.2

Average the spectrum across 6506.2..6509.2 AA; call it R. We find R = 12.3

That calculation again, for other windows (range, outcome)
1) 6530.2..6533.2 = 16.5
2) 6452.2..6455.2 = 22.7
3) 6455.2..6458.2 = 21.5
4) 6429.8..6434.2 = 17.9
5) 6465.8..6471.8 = 19.5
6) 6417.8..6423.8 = 18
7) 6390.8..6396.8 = 18.3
